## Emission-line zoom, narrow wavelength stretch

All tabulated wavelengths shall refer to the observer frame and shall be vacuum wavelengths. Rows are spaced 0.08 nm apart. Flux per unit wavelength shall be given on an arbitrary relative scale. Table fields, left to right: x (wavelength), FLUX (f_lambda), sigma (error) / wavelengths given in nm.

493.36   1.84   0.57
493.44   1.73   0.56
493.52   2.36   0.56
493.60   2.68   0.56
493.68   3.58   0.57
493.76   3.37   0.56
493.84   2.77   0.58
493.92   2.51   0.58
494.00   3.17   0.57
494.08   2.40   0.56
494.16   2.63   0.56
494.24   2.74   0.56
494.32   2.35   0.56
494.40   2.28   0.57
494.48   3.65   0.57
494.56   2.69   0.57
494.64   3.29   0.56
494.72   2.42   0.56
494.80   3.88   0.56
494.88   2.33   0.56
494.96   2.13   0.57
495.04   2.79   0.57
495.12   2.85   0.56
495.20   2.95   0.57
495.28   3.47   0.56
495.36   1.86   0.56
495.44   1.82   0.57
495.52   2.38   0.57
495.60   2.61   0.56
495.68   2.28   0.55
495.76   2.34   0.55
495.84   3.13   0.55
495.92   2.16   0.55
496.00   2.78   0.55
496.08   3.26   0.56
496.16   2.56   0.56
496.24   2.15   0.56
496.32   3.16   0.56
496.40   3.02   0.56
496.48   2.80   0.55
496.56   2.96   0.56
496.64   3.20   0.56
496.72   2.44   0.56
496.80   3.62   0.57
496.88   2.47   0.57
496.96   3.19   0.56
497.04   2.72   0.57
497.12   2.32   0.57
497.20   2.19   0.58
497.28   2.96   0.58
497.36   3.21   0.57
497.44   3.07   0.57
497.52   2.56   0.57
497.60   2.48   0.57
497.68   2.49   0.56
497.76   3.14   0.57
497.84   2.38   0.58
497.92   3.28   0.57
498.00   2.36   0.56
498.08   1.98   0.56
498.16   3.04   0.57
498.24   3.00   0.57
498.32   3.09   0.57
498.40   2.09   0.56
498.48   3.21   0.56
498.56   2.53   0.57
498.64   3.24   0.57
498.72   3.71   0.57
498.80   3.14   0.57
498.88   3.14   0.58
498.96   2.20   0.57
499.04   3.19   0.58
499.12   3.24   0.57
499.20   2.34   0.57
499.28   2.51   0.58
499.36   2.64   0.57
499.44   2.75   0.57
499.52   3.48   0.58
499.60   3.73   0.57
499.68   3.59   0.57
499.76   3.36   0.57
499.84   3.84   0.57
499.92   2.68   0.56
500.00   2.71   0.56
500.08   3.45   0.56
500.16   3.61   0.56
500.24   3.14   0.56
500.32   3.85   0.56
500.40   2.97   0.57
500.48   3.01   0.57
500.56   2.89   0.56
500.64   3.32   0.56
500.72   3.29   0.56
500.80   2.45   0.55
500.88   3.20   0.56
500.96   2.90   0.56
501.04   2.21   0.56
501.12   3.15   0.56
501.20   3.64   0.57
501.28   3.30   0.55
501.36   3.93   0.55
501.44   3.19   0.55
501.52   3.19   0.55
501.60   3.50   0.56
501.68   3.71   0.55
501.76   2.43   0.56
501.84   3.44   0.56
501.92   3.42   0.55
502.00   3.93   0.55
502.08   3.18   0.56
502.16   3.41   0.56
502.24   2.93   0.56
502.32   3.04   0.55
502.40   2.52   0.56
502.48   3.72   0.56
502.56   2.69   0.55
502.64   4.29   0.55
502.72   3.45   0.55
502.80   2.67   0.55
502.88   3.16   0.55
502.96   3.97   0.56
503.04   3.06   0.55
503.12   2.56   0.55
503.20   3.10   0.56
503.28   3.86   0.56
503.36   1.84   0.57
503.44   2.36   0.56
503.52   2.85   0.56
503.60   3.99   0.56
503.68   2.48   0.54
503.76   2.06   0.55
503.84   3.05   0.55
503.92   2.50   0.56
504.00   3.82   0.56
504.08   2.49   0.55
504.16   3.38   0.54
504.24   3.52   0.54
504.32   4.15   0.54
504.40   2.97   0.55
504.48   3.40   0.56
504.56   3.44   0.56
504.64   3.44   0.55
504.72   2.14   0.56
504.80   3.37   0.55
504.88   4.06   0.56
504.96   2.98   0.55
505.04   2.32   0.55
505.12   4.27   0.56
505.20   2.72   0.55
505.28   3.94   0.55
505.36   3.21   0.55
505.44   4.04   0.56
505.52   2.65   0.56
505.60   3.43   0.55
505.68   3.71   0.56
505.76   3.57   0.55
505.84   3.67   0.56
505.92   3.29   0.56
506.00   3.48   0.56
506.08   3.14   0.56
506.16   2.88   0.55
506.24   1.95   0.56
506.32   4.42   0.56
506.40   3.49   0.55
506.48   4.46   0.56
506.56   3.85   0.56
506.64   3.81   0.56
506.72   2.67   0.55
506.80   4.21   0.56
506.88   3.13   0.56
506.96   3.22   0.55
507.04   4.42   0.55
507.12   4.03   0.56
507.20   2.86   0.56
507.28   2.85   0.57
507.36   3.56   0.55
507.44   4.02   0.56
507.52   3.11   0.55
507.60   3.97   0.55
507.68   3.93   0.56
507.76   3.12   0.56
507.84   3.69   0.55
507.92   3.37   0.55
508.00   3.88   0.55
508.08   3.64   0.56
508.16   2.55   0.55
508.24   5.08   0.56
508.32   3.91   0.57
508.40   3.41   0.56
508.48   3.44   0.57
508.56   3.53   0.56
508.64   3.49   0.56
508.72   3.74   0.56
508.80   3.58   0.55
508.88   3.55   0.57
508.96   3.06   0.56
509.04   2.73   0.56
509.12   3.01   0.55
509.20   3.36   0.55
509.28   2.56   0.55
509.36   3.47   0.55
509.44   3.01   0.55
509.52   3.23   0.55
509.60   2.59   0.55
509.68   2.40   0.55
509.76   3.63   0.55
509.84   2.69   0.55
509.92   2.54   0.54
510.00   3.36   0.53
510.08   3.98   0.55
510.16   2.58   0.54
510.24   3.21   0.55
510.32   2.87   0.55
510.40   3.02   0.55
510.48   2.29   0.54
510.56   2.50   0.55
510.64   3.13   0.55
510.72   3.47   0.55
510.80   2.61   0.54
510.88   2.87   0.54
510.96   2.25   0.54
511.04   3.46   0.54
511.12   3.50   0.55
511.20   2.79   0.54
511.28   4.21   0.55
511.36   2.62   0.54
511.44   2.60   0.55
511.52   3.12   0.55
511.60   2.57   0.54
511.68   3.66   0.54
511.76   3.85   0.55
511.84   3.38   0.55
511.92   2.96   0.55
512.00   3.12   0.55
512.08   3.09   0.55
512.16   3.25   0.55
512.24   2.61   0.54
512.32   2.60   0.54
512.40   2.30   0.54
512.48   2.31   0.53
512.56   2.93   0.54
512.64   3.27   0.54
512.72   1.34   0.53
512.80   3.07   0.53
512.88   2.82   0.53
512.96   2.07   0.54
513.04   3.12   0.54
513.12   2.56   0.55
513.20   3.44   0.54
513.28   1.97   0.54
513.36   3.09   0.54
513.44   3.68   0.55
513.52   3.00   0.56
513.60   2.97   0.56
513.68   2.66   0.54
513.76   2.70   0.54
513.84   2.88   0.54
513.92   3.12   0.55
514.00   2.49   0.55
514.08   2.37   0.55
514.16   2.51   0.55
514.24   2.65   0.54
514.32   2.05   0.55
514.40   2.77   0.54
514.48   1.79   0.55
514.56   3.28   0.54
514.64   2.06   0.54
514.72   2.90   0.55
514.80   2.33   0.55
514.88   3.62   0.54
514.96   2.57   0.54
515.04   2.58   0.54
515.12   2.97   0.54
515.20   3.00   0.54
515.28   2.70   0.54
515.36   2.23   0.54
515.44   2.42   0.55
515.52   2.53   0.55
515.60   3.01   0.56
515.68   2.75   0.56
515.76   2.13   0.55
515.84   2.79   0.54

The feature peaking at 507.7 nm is C III]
